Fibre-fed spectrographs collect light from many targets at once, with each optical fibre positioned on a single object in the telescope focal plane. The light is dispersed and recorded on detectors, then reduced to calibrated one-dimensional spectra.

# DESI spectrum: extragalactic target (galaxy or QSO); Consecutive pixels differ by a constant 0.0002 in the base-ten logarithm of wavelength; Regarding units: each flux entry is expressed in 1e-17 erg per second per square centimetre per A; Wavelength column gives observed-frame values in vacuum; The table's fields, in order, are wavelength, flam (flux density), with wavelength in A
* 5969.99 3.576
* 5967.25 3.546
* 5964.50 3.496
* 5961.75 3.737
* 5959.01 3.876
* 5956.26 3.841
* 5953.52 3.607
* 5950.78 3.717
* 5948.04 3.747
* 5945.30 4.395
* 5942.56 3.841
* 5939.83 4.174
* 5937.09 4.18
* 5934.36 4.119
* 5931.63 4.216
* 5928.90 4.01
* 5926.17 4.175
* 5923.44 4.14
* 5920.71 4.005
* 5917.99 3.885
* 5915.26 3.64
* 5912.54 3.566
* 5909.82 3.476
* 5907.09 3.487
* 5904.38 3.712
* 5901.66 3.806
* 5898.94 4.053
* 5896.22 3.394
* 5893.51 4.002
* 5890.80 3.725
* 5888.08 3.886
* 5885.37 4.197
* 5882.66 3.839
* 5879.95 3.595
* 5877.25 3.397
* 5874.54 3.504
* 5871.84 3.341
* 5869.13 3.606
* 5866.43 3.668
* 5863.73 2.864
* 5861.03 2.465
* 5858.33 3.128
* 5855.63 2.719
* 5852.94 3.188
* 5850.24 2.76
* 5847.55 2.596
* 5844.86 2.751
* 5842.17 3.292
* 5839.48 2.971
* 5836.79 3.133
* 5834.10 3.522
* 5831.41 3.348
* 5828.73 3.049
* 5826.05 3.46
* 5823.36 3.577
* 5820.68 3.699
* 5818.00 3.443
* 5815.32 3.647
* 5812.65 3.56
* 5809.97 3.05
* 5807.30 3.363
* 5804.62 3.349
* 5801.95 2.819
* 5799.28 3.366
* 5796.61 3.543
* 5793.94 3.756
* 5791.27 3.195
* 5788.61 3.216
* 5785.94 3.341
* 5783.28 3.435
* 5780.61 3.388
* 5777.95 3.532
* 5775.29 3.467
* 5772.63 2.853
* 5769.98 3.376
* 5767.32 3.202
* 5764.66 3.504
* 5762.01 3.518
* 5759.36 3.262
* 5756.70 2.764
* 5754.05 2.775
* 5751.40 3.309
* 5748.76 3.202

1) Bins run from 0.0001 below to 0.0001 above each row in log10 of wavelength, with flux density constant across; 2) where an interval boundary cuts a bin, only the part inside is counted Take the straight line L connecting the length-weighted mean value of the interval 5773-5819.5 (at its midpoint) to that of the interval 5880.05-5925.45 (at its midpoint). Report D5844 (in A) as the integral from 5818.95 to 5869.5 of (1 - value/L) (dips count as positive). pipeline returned 6.0 A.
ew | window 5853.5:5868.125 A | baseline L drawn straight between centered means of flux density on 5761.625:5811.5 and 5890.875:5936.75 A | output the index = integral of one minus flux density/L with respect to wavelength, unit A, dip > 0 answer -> 2.6 A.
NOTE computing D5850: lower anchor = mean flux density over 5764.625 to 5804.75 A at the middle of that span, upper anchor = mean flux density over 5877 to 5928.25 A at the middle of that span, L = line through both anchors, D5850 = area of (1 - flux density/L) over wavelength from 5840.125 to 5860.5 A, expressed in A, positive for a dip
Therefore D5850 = 3.90 A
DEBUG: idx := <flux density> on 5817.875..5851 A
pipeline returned 3.2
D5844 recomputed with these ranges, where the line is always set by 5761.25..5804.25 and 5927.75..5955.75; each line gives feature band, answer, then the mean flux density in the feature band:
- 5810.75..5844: 1.4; 3.38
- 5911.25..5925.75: 0.1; 3.87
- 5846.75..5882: 5.0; 3.16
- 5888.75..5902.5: 0.0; 3.8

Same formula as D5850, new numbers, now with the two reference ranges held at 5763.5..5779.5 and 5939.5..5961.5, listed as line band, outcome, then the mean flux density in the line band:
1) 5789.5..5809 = 0.4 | 3.33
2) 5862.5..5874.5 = 0.8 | 3.39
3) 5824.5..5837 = 0.7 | 3.32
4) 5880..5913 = -0.5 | 3.76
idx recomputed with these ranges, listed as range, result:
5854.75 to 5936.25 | 3.66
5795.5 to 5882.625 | 3.25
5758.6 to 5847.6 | 3.32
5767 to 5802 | 3.34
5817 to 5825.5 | 3.56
